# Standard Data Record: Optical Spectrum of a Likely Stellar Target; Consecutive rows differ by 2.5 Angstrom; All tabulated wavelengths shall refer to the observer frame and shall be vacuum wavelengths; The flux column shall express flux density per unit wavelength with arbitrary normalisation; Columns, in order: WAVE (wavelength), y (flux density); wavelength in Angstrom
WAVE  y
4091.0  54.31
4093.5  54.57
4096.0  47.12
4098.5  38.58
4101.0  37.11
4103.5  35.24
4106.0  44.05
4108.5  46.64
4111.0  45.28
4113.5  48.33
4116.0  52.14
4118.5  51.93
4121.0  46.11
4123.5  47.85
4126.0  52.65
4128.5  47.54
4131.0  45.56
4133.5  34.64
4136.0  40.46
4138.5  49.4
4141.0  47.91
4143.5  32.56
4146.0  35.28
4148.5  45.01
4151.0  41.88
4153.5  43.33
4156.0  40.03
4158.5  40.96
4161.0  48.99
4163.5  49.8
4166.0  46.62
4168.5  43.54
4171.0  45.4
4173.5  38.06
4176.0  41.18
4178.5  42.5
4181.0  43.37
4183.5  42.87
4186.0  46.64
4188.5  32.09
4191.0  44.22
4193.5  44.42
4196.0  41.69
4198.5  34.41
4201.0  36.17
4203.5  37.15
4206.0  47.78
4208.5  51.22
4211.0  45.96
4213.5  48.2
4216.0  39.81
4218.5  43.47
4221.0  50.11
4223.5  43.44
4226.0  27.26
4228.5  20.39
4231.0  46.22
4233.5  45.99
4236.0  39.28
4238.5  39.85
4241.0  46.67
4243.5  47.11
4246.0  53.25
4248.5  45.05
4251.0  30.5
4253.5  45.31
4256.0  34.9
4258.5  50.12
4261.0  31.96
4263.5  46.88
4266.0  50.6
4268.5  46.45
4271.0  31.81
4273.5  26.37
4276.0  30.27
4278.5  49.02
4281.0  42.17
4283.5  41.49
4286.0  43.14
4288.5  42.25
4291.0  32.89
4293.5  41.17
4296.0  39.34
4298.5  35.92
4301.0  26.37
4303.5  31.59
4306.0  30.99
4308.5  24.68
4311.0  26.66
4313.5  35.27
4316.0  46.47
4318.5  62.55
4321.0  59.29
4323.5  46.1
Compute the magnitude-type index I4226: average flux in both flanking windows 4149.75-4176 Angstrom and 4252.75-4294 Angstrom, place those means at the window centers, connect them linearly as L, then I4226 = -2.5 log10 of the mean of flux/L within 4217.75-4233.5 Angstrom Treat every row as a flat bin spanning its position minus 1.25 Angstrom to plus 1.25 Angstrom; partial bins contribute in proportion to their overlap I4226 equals 0.08 mag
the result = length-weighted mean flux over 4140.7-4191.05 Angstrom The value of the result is 42.3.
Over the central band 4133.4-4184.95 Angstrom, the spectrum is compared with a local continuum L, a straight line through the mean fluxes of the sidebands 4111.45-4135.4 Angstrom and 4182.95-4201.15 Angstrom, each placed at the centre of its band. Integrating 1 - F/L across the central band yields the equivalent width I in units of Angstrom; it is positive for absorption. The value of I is 1.0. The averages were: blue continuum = 47.2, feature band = 42.8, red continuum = 40.5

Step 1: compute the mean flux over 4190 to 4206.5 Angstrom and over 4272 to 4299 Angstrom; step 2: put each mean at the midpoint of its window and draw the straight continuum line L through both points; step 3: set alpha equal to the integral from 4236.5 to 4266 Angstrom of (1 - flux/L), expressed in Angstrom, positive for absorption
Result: -2.9 Angstrom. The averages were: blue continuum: 40.5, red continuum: 38.6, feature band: 43.1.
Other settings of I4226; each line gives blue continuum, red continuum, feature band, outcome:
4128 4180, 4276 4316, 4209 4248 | -0.09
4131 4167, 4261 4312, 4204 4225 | -0.15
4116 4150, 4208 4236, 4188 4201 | 0.08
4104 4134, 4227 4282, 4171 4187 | 0.04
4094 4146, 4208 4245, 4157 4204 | 0.03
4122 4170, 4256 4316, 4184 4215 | -0.03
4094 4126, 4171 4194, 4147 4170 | -0.03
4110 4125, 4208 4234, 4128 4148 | 0.14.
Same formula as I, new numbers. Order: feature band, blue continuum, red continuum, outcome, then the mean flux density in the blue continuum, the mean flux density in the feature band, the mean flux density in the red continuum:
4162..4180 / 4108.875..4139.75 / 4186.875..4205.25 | -0.9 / 46.8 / 43.9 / 39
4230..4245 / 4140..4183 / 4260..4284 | -1.3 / 42.7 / 44.3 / 39.7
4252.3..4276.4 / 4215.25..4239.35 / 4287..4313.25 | -2.2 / 39.6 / 39.8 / 33.4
